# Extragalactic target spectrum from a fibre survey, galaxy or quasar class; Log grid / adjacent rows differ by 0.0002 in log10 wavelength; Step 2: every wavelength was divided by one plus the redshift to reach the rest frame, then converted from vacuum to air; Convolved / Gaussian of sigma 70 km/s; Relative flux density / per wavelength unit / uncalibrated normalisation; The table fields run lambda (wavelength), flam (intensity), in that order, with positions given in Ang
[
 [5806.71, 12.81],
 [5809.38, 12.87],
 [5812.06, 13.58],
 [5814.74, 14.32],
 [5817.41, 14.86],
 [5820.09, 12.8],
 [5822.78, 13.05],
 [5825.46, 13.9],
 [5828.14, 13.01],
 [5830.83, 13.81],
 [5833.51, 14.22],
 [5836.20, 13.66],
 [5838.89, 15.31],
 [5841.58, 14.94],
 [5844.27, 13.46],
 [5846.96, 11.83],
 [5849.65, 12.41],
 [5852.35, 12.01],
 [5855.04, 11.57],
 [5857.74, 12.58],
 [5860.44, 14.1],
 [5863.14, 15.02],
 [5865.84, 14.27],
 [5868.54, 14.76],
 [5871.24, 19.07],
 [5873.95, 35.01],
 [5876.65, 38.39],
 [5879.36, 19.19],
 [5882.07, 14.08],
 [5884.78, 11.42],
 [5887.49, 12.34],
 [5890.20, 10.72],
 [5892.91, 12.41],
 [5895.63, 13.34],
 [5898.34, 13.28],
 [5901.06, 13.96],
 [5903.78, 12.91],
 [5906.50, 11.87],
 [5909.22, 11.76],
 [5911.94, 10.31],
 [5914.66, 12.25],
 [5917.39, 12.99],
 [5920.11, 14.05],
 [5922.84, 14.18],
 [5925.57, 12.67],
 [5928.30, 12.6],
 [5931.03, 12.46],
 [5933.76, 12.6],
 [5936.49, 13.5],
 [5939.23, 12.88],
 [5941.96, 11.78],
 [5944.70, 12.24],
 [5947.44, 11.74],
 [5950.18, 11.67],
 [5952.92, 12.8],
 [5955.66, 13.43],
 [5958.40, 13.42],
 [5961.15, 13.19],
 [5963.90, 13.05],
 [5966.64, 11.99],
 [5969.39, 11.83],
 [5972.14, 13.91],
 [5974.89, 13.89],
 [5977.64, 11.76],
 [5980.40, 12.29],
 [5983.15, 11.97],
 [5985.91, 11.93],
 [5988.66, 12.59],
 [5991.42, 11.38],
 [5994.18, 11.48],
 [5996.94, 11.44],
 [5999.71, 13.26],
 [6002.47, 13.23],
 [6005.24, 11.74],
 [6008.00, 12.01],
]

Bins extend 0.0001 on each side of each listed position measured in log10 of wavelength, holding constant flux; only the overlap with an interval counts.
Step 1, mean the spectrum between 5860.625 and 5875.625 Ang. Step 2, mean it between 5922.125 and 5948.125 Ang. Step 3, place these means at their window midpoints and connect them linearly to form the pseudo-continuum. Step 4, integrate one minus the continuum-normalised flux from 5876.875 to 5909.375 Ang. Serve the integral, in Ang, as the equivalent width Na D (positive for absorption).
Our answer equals 5.9 Ang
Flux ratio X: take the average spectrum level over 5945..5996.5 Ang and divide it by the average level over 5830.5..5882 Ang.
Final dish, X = 0.75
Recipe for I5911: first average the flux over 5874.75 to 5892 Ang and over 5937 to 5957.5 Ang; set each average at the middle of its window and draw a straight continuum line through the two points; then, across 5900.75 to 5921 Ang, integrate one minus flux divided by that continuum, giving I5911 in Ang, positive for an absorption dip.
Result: 4.2 Ang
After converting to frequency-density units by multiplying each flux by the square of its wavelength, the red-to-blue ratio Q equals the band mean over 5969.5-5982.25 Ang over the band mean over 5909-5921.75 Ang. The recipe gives 1.1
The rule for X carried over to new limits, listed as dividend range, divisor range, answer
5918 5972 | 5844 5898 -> 0.80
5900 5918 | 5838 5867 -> 0.91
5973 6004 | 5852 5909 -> 0.78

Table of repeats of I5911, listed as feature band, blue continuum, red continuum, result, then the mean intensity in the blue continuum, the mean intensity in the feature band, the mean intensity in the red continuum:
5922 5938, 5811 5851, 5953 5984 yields 0.1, 13.7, 13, 12.8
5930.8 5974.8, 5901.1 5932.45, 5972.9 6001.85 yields -0.9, 12.6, 12.7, 12.3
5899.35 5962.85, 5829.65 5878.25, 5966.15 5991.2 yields 5.8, 16.5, 12.7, 12.4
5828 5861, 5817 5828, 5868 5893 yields 4.8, 13.5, 13.3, 19.2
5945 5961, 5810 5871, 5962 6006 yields 0.0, 13.7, 12.6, 12.4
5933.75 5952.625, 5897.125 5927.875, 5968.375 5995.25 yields 0.3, 12.7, 12.4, 12.3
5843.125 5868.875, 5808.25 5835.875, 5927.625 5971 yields 0.4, 13.6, 13.1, 12.6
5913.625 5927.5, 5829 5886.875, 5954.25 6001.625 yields 1.0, 16.2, 13.2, 12.5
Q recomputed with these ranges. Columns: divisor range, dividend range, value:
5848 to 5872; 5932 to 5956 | 0.93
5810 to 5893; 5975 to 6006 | 0.84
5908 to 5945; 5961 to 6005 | 1.00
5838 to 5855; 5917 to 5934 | 1.03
